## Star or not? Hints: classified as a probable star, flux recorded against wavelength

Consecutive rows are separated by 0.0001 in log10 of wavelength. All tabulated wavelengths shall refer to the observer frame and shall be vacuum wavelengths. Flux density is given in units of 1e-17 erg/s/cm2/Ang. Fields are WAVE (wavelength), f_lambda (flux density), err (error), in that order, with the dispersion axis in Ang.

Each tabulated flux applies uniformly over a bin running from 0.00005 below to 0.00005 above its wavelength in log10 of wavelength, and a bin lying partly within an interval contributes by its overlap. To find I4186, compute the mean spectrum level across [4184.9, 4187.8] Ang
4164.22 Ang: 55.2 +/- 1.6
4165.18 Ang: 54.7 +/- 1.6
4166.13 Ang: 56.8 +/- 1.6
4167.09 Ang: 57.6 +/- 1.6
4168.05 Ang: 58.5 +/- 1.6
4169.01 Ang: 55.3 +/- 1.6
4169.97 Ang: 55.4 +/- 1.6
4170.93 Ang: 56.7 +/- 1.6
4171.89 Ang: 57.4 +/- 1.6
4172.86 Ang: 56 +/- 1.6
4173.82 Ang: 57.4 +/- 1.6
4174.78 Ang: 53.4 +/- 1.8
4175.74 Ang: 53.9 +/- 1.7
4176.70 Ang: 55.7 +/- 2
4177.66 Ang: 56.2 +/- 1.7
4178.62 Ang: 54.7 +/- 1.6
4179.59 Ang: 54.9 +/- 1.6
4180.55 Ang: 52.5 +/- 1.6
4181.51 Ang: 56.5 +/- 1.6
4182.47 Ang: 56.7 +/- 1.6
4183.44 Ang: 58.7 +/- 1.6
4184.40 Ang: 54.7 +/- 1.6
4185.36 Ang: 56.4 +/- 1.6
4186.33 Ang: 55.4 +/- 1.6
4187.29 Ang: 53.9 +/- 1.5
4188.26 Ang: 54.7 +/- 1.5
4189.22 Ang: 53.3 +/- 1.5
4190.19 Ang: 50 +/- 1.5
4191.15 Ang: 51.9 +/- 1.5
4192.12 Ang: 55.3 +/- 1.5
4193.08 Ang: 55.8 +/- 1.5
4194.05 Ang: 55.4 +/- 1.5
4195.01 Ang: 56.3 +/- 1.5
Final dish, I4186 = 55.1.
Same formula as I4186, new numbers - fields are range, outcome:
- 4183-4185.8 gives 56.7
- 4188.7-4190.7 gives 51.8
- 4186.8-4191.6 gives 52.8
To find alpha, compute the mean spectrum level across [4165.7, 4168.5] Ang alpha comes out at 57.6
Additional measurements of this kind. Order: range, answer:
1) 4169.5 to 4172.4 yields 56.3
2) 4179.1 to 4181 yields 53.6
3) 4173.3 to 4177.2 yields 55.2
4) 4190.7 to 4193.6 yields 54.3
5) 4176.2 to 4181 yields 54.8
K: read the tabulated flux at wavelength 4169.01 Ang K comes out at 55.3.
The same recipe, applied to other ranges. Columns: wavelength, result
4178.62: 54.7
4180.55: 52.5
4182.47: 56.7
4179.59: 54.9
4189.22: 53.3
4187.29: 53.9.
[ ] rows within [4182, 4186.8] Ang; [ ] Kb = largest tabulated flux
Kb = 58.7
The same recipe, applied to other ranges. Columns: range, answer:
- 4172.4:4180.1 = 57.4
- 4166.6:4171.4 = 58.5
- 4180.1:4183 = 56.7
